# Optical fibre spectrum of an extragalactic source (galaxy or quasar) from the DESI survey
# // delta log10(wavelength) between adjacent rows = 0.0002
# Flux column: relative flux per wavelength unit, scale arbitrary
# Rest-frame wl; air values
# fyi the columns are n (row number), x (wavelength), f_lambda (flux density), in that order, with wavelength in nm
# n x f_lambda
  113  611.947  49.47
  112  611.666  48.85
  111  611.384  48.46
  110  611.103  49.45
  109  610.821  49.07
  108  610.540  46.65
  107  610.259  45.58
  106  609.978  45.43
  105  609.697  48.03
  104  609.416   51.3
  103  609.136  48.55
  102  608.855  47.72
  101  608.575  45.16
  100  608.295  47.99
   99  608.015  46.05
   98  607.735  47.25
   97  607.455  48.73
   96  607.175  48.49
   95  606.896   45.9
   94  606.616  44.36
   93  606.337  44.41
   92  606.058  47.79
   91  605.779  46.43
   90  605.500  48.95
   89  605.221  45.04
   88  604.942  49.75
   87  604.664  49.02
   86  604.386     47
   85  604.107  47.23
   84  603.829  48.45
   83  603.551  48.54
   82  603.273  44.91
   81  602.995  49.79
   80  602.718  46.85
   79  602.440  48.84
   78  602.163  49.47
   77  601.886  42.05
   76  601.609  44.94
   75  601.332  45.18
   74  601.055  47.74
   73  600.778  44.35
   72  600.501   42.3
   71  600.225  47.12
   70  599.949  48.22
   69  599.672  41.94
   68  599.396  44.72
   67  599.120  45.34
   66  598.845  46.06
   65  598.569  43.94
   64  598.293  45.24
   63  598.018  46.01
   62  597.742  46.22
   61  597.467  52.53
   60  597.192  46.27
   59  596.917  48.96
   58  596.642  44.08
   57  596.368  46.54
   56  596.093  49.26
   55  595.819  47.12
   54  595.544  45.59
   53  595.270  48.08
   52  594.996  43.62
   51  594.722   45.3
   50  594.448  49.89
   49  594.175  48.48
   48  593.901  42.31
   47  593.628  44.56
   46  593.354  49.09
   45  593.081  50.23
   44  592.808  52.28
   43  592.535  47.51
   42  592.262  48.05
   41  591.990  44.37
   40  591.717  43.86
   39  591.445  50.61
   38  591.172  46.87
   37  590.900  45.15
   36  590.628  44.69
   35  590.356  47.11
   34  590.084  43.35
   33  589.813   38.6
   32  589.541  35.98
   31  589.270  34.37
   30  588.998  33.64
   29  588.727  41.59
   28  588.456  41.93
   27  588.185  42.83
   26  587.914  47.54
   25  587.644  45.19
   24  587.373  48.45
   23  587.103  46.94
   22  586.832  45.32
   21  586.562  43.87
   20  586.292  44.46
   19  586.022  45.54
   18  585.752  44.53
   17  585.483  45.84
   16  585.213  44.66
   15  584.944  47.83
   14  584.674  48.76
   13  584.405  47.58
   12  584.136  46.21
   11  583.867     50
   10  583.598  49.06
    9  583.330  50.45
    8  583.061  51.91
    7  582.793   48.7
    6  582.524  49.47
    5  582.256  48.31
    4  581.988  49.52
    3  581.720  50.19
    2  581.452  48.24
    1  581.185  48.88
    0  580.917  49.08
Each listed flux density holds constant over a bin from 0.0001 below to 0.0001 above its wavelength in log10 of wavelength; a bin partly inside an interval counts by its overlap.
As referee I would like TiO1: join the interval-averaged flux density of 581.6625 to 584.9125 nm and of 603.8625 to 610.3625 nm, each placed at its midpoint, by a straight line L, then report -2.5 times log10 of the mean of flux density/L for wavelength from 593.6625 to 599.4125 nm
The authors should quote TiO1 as 0.04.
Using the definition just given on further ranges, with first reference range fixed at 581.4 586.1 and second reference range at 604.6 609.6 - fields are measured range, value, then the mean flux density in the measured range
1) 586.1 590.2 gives 0.14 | 42.3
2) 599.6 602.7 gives 0.04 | 45.8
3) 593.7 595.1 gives 0.04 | 45.9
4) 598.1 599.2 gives 0.06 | 45.2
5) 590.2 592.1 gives 0.04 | 46.1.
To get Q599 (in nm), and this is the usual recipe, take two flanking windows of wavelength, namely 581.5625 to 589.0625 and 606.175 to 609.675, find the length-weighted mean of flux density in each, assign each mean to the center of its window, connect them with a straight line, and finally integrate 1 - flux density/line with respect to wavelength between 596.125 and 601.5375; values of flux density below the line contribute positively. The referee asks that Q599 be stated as 0.11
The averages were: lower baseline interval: 46.6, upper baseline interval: 47.2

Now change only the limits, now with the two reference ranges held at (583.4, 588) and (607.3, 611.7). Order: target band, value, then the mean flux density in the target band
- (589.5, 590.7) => 0.12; 42.3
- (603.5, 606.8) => 0.02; 47.2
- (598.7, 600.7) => 0.09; 45.1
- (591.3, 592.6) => 0.00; 46.8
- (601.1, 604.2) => 0.03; 47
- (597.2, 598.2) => -0.01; 47.9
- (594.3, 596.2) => 0.00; 47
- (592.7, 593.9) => -0.03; 48.2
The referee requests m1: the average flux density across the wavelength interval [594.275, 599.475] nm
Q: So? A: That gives 46.6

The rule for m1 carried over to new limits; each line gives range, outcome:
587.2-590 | 41.1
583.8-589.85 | 44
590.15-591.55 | 46.6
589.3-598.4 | 46.2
